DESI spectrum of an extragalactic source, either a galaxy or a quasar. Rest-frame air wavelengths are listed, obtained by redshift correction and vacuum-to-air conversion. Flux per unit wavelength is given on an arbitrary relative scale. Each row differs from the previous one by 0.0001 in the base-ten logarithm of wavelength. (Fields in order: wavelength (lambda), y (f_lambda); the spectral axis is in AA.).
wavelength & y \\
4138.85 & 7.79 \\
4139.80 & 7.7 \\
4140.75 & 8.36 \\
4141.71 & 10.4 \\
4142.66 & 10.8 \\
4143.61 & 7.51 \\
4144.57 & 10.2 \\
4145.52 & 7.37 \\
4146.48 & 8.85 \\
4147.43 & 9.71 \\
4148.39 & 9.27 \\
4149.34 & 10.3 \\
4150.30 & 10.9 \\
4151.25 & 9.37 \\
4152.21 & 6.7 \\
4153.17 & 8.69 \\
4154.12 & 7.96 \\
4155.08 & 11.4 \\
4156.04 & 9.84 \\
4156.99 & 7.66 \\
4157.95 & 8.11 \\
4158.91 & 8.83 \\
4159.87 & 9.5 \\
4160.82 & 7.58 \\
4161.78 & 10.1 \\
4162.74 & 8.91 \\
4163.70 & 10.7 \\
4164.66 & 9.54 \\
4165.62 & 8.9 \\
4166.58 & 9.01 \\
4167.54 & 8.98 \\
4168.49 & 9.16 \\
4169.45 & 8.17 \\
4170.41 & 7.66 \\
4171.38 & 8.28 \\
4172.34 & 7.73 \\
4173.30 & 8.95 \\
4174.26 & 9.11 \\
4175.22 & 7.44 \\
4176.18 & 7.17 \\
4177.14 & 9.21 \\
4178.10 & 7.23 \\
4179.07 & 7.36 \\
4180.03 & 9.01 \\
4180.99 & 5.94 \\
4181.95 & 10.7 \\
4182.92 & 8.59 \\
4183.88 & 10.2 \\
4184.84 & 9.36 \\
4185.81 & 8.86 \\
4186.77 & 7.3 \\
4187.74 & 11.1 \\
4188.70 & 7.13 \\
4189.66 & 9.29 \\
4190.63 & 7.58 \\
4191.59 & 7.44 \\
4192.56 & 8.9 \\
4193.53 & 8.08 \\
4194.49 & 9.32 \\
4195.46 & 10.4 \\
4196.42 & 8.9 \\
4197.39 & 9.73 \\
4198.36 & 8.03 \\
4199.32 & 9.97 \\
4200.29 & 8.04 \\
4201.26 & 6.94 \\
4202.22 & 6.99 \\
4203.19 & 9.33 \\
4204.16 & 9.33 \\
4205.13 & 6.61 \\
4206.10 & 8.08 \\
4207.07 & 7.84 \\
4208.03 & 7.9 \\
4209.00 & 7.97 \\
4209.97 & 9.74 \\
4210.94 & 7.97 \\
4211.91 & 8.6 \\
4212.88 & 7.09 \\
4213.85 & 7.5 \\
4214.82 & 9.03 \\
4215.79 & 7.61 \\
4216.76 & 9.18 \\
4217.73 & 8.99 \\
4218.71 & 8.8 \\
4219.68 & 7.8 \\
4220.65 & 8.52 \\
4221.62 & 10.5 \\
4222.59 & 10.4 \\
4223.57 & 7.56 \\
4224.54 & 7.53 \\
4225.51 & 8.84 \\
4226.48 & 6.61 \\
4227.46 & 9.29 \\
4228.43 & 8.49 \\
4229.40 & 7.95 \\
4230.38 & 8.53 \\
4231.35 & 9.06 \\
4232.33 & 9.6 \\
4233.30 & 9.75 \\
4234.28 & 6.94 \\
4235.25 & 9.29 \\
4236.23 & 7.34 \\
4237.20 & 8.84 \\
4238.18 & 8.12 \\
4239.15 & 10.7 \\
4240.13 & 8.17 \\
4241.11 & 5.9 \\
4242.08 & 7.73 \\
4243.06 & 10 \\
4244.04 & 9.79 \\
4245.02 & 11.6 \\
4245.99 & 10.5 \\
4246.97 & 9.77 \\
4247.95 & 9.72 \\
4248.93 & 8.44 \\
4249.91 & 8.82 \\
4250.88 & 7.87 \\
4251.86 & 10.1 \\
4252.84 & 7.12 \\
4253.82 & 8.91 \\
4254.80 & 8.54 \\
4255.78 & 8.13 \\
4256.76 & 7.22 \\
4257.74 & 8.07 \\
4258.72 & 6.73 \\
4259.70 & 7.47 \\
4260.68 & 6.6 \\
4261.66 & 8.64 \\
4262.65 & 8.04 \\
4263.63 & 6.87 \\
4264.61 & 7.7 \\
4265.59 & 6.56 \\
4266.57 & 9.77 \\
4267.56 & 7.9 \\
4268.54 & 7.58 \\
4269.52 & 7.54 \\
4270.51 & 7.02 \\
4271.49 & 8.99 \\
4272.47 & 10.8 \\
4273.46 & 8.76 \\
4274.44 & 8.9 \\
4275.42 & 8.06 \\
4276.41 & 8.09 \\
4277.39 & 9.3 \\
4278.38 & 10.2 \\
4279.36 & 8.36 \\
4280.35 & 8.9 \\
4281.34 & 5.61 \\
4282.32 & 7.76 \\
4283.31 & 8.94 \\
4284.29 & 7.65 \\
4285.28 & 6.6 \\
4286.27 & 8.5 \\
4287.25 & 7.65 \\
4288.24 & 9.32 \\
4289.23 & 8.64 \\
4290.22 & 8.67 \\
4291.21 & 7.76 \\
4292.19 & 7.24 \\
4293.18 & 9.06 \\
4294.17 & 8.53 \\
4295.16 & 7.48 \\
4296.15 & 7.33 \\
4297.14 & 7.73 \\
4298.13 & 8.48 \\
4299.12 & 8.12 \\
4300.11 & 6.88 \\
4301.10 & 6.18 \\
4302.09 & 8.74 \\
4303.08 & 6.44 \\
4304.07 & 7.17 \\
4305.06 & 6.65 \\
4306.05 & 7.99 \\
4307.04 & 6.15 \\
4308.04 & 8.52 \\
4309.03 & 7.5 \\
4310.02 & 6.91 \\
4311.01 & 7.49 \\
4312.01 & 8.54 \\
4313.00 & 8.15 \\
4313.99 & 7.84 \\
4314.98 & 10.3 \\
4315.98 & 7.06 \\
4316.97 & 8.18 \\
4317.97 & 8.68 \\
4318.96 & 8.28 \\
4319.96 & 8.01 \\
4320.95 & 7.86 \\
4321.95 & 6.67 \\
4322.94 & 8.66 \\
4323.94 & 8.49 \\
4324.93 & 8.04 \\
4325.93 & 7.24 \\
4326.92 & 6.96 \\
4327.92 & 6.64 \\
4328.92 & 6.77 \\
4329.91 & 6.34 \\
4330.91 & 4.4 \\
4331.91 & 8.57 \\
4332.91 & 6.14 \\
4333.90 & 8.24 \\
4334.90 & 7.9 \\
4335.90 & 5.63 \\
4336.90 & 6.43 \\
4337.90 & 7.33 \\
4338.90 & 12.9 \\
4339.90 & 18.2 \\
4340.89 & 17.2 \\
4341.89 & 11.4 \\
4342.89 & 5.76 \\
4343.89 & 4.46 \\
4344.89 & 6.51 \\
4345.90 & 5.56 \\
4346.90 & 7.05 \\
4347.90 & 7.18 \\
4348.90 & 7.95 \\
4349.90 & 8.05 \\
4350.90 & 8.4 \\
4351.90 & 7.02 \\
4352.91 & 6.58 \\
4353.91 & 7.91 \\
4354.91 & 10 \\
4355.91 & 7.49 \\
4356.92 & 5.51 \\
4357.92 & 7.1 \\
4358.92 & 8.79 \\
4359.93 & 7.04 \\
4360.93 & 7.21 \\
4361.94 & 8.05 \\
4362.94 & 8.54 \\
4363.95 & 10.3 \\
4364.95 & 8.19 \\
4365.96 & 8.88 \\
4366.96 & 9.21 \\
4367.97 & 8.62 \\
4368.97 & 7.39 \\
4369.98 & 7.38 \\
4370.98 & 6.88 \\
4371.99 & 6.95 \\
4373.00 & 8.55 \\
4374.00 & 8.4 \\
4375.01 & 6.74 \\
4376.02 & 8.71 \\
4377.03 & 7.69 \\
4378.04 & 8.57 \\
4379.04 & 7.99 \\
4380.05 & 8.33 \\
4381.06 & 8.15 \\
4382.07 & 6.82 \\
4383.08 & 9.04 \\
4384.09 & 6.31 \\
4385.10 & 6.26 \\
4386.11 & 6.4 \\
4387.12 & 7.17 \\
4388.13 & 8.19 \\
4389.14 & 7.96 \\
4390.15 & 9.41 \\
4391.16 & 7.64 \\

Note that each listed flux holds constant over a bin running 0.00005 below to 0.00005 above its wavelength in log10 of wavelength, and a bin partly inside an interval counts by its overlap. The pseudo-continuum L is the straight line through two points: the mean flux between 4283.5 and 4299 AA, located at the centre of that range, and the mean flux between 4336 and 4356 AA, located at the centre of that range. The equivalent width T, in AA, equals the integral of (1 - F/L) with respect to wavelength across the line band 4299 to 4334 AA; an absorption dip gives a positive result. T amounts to 3.43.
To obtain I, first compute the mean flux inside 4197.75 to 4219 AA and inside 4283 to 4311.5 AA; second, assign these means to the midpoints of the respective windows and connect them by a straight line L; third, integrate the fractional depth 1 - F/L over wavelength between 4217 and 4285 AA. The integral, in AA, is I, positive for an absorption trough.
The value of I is -3.95 AA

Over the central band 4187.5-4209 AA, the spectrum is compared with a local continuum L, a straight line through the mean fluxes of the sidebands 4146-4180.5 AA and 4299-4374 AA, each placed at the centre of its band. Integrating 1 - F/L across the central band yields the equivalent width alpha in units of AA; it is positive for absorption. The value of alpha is 0.4 AA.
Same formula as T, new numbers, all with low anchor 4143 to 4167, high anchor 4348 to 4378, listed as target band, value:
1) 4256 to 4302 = 2.06 AA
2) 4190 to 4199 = 0.12 AA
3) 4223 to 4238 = 0.48 AA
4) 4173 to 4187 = 0.78 AA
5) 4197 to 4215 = 1.17 AA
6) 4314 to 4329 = 0.49 AA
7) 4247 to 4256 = -0.17 AA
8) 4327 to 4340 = 0.49 AA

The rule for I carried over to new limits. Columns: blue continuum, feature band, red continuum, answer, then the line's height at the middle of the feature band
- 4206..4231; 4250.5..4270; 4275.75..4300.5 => 0.9 AA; 8.23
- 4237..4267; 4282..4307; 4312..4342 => 2.0 AA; 8.45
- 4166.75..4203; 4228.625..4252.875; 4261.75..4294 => -1.6 AA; 8.33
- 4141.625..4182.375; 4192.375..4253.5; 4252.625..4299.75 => -1.5 AA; 8.43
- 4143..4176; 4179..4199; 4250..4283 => -0.2 AA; 8.68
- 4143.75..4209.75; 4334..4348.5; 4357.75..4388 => -1.4 AA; 8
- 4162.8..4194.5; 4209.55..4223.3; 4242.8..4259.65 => 0.1 AA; 8.72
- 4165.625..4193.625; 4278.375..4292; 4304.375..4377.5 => 0.1 AA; 8.12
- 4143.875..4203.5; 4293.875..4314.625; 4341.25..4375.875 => 1.2 AA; 8.03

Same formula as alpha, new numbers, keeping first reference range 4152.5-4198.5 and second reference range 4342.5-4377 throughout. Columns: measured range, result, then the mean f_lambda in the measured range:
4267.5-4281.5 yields -0.6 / 8.48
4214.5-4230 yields -0.2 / 8.56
